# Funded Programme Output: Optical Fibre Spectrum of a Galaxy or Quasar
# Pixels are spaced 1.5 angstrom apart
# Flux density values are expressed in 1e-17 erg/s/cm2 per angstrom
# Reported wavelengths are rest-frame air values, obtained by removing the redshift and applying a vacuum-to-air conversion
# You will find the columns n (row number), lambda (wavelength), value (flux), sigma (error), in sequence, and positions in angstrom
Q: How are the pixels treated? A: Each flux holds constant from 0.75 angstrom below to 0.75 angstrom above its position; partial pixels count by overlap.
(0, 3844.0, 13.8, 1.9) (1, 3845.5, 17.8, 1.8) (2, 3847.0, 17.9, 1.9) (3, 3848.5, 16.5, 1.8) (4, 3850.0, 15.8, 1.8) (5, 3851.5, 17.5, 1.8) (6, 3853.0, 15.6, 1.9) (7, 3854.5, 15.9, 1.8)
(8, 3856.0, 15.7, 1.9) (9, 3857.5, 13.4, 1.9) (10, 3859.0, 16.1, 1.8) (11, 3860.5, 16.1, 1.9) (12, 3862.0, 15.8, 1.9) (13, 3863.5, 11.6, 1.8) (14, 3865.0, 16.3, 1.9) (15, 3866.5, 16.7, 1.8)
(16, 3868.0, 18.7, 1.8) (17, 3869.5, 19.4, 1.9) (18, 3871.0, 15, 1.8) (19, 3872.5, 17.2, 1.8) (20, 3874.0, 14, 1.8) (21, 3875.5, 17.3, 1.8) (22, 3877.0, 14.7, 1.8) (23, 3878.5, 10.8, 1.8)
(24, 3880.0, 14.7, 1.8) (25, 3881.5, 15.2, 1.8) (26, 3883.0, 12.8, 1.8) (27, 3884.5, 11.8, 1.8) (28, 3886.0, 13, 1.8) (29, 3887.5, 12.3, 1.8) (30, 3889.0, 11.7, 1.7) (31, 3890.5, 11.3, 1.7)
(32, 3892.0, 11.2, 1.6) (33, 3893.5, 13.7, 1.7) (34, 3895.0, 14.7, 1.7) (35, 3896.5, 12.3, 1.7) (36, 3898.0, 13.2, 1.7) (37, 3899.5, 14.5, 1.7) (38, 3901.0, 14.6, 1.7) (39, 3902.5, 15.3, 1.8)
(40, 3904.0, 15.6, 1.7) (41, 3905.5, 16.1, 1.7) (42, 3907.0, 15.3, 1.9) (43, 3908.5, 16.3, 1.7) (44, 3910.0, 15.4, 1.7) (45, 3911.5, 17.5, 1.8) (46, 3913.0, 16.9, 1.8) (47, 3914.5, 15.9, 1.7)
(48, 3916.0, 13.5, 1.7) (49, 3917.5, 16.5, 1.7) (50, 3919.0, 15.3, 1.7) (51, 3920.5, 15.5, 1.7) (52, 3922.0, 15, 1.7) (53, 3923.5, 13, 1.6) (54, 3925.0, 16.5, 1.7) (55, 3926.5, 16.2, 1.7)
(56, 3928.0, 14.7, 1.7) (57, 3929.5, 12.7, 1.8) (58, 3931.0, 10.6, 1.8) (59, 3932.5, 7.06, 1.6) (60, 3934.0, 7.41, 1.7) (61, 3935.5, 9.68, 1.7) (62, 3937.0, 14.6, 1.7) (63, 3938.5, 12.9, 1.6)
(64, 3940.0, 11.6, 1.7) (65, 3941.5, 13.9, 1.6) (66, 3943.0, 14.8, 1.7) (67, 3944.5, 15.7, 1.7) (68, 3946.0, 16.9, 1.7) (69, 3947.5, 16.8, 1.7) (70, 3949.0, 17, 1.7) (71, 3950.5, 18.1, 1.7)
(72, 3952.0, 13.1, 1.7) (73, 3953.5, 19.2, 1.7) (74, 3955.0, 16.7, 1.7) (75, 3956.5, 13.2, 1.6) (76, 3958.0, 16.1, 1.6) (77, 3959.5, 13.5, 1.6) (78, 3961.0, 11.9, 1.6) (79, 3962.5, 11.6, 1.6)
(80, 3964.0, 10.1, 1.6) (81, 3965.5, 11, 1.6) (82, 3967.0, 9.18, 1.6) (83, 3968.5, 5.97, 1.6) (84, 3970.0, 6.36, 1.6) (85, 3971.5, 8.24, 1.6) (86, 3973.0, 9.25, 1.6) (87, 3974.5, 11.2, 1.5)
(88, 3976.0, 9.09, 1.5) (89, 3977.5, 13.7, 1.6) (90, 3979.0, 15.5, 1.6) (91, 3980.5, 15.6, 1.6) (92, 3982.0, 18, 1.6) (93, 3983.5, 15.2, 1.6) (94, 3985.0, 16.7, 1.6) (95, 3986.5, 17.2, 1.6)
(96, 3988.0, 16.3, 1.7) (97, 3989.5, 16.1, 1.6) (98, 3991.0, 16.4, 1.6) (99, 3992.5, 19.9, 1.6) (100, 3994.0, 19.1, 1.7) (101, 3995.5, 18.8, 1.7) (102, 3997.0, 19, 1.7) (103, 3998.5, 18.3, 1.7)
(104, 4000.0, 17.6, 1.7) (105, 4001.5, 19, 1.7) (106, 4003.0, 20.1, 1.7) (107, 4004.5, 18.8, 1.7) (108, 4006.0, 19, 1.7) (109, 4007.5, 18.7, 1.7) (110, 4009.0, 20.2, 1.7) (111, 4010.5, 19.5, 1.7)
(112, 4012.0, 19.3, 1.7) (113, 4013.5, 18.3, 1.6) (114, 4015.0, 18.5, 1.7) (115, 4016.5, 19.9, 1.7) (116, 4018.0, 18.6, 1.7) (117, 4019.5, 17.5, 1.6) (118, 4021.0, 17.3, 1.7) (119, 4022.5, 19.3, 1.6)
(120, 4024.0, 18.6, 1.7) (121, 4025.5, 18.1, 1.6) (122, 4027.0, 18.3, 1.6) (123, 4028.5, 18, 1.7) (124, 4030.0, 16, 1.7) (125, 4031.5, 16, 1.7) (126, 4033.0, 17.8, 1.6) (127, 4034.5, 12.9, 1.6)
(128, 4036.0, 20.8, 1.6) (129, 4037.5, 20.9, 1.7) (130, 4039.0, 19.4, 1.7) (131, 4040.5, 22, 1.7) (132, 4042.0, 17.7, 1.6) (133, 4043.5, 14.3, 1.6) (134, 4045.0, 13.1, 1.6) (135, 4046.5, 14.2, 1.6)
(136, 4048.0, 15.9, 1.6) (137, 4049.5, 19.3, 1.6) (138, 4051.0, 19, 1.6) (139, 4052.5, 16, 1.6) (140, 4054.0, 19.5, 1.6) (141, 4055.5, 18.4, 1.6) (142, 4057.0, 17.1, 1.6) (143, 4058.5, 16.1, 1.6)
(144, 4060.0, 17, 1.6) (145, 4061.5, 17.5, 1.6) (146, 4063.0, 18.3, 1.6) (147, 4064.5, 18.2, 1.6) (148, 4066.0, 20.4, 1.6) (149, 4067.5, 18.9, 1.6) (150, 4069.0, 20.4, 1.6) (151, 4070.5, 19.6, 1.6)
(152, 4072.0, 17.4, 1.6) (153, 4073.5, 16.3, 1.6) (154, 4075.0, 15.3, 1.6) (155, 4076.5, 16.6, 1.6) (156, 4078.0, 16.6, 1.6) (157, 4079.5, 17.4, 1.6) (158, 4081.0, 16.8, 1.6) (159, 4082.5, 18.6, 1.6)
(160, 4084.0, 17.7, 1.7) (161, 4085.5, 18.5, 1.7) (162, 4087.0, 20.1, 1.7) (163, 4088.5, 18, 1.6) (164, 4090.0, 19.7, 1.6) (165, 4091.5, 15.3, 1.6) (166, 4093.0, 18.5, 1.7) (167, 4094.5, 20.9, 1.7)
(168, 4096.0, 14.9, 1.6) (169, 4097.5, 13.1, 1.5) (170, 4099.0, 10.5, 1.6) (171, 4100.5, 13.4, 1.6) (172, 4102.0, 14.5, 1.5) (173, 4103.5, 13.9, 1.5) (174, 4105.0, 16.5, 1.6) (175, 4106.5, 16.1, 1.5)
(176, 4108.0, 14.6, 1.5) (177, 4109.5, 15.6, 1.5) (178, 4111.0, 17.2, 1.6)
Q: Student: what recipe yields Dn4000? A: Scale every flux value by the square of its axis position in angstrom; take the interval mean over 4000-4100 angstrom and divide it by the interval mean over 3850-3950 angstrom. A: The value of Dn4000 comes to 1.3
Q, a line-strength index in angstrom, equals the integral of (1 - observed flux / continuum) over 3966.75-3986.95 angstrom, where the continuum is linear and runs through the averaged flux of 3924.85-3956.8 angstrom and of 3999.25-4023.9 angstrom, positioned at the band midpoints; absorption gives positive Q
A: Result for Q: 5.3 angstrom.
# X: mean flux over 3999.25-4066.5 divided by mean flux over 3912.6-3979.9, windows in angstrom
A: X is 1.4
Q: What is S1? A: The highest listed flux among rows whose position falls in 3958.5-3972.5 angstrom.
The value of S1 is 13.5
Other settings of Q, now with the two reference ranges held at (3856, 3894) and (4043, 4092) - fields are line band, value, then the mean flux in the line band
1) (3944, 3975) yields 5.64 angstrom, 12.9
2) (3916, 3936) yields 2.77 angstrom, 13.1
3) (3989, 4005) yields -2.04 angstrom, 18.5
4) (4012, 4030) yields -1.67 angstrom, 18.3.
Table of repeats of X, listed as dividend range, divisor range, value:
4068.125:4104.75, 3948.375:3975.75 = 1.38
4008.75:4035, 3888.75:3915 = 1.24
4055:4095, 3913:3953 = 1.27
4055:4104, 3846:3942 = 1.19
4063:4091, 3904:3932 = 1.20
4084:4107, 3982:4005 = 0.91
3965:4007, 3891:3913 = 1.02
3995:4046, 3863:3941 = 1.29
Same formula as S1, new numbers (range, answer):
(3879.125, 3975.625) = 19.2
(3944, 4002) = 19.9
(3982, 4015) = 20.2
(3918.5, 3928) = 16.5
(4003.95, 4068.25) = 22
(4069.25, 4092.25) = 20.1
